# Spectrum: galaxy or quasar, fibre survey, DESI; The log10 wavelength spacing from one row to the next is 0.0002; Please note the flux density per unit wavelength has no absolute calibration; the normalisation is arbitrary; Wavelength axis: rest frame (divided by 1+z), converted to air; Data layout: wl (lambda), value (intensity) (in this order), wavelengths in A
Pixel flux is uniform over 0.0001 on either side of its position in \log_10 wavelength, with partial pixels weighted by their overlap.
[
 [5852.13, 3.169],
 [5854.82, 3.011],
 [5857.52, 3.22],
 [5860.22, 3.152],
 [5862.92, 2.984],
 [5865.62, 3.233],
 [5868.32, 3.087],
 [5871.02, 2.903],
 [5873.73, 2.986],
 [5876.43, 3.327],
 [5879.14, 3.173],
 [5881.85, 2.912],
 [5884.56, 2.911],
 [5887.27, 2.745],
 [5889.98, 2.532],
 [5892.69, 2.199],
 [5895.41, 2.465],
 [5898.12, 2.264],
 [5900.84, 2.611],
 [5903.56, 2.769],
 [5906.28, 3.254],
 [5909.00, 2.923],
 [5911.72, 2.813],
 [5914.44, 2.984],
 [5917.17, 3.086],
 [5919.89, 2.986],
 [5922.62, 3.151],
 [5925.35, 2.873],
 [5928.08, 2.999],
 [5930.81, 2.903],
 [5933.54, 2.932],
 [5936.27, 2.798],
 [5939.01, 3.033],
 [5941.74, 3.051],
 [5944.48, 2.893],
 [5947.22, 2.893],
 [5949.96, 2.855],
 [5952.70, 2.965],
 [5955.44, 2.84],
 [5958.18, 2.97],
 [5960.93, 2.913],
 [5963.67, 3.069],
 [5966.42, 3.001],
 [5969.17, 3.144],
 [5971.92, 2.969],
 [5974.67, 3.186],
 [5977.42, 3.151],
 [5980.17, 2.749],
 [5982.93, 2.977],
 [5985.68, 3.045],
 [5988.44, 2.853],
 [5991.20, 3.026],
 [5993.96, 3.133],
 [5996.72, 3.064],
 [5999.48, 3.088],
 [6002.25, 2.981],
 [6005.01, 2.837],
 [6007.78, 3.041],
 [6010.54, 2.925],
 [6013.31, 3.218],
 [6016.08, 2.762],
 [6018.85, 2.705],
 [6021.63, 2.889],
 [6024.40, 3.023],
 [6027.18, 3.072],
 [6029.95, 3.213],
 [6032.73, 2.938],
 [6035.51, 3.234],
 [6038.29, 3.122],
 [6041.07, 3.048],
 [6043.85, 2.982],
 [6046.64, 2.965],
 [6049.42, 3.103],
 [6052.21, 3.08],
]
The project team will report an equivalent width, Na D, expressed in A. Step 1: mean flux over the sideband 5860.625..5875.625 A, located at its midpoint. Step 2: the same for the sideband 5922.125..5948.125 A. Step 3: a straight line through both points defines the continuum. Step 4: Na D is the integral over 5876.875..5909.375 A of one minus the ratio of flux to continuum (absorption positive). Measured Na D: 3.0 A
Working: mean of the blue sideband 3.06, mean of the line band 2.74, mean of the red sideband 2.95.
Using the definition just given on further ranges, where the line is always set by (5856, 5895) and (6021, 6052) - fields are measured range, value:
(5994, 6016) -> 0.2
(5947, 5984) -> 0.3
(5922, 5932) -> 0.0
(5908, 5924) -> -0.1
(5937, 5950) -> 0.2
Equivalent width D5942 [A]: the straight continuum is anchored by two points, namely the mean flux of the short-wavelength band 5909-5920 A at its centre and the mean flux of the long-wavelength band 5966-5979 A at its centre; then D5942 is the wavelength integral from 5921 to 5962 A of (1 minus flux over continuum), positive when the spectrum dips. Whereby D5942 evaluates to 1.13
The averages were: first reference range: 2.96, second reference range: 3.09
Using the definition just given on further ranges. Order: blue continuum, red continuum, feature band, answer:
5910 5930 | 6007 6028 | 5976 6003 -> -0.5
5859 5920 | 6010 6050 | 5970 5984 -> -0.2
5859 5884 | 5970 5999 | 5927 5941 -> 0.5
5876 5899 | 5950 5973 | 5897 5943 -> -1.3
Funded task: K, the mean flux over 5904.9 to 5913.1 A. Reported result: 3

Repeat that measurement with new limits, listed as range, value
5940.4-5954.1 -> 2.93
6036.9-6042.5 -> 3.09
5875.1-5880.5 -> 3.25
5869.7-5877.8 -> 3.07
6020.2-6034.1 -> 3.03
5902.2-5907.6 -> 3.01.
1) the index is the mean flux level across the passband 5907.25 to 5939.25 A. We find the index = 2.96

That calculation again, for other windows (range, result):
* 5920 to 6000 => 2.98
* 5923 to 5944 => 2.95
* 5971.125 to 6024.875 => 2.98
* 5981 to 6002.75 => 3.01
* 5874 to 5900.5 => 2.73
